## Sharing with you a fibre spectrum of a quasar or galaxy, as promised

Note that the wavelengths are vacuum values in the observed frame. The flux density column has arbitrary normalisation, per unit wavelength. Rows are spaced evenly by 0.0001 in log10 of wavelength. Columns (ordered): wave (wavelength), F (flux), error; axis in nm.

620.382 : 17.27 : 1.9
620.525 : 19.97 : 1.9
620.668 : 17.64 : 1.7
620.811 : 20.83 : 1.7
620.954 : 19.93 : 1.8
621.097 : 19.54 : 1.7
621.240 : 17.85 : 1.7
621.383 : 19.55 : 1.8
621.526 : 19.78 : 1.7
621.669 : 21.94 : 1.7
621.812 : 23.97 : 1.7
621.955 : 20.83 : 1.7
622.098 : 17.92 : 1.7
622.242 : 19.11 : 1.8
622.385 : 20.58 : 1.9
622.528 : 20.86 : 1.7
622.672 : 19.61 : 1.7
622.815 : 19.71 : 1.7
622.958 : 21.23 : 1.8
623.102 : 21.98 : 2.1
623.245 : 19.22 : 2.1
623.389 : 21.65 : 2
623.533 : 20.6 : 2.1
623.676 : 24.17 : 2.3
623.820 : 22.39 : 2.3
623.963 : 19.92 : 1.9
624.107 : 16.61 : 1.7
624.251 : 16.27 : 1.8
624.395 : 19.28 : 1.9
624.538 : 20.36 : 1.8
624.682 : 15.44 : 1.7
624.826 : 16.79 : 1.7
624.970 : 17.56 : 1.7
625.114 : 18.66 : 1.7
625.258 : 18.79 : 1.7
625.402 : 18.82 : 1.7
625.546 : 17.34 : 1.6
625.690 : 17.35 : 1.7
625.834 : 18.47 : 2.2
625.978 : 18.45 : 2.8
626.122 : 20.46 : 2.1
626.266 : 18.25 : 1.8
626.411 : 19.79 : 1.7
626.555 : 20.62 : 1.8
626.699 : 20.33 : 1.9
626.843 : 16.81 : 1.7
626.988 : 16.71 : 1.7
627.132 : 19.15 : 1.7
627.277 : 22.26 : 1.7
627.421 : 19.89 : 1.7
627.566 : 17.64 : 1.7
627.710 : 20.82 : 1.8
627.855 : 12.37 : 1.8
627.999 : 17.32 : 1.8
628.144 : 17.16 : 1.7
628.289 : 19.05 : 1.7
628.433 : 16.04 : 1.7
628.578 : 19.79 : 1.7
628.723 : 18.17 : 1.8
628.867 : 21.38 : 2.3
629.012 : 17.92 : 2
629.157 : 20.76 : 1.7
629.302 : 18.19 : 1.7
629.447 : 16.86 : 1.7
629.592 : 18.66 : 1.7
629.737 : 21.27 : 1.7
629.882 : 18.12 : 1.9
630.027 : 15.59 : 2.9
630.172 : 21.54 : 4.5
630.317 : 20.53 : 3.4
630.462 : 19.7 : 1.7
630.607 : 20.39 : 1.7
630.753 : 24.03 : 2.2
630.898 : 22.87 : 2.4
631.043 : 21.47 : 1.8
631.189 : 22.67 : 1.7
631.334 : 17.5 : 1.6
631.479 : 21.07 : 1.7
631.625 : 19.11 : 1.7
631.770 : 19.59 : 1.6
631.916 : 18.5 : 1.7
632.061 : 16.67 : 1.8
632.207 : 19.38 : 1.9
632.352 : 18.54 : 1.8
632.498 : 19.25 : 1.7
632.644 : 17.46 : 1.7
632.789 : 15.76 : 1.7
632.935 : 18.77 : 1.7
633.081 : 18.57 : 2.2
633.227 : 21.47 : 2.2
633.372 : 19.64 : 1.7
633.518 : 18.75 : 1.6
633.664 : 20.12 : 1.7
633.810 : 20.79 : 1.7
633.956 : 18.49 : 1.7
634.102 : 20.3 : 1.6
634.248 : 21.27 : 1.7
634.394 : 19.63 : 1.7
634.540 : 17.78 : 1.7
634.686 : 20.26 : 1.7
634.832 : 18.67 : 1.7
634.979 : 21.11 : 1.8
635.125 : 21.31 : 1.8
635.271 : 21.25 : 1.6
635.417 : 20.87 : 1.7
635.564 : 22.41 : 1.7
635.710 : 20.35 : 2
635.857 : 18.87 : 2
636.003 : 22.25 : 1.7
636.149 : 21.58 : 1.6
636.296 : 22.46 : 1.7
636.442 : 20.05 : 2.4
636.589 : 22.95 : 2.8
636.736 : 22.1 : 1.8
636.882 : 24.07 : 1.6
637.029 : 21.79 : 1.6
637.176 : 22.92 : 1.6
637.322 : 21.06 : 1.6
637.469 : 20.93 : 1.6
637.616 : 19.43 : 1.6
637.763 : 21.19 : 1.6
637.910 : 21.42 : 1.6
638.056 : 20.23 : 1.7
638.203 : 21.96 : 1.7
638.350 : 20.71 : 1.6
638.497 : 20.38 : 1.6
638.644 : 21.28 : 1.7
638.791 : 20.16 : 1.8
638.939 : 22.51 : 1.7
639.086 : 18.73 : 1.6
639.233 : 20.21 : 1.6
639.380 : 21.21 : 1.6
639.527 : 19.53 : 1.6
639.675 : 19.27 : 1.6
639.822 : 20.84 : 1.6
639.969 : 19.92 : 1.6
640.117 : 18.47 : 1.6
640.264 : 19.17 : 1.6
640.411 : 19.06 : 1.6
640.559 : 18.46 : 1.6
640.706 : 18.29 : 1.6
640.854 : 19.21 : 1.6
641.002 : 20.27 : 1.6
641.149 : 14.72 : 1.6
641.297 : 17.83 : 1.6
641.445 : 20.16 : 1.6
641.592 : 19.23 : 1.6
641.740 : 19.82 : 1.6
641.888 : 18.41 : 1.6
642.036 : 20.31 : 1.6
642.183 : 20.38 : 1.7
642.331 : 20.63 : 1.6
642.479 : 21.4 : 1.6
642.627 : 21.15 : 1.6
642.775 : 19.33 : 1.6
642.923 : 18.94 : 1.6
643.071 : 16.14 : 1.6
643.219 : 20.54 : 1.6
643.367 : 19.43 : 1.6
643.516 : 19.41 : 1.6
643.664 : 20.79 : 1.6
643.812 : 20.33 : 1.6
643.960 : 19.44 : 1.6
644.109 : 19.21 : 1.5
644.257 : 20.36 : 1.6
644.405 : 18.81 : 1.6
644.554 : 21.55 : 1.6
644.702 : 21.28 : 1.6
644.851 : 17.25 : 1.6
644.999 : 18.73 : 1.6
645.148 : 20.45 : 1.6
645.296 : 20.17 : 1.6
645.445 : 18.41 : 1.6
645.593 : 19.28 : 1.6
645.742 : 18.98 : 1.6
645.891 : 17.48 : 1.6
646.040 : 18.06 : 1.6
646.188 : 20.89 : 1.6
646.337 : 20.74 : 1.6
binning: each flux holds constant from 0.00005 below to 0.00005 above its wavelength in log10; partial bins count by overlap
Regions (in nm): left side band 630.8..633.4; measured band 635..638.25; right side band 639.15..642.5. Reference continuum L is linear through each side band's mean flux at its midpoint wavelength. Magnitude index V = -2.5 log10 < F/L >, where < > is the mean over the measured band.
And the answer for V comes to -0.11 mag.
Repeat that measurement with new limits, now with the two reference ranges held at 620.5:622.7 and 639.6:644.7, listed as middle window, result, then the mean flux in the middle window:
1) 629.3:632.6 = 0.01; 19.6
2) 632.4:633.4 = 0.06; 18.7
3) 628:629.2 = 0.07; 18.6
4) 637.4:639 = -0.07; 20.9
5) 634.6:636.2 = -0.06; 20.8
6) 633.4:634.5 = -0.01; 19.8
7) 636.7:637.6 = -0.12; 22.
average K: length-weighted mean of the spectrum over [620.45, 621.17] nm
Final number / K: 19.6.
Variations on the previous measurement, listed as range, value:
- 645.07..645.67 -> 19.6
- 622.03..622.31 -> 18.5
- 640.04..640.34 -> 18.8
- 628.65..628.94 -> 19.8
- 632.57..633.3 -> 18.4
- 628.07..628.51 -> 17.4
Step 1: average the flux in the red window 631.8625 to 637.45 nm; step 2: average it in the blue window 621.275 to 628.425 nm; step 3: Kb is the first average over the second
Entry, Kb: 1.1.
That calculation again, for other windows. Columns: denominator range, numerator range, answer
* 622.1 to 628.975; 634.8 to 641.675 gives 1.07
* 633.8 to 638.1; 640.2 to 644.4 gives 0.92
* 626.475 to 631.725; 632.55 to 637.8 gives 1.06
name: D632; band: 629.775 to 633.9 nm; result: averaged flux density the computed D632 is 19.6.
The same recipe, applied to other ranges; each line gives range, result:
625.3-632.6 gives 19.1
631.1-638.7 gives 20.3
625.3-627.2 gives 18.7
